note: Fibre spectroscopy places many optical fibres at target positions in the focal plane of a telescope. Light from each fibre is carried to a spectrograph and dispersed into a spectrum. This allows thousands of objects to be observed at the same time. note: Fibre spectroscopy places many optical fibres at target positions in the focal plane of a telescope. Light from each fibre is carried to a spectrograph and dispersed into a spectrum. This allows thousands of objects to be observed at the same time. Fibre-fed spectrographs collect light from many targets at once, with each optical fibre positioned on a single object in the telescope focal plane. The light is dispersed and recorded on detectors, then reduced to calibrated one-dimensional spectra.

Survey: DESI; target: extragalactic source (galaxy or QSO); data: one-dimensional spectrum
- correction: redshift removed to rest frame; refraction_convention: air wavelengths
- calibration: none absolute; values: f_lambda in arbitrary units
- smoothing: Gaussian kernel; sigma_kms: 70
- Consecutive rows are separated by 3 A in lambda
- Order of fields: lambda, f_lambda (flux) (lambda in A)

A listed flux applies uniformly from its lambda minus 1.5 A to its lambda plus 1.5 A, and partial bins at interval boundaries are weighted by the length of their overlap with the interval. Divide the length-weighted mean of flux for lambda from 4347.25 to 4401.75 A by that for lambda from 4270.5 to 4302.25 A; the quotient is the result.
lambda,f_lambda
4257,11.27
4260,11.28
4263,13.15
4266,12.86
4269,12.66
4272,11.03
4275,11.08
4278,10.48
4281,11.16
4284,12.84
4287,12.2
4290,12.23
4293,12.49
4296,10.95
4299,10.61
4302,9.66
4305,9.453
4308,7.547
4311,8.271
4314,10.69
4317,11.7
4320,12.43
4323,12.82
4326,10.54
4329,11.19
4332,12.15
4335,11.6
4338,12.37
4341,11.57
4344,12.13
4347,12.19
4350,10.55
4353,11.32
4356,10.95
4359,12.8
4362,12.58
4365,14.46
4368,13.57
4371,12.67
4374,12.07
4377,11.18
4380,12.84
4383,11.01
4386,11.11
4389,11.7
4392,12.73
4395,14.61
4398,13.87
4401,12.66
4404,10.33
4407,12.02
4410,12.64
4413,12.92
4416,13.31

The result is 1.08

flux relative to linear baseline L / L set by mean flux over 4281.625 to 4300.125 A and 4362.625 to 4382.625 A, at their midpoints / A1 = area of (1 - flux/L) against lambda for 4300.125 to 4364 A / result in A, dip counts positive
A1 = 5.8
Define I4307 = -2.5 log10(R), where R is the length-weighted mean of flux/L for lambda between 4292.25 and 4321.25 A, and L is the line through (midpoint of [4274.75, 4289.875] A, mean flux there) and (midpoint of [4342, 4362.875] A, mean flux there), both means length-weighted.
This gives 0.14 mag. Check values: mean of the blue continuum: 11.7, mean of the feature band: 10.3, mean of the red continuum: 11.8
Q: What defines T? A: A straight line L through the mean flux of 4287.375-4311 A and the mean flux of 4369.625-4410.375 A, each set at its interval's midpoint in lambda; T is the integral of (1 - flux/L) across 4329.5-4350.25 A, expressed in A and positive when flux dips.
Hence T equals -1.2 A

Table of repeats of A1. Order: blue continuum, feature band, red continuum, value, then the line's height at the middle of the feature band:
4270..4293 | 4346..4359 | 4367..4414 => 0.77 A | 12.1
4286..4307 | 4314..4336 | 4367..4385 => -0.60 A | 11.4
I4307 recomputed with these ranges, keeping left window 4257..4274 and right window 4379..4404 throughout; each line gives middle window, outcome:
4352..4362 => 0.044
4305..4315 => 0.351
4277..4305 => 0.077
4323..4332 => 0.078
